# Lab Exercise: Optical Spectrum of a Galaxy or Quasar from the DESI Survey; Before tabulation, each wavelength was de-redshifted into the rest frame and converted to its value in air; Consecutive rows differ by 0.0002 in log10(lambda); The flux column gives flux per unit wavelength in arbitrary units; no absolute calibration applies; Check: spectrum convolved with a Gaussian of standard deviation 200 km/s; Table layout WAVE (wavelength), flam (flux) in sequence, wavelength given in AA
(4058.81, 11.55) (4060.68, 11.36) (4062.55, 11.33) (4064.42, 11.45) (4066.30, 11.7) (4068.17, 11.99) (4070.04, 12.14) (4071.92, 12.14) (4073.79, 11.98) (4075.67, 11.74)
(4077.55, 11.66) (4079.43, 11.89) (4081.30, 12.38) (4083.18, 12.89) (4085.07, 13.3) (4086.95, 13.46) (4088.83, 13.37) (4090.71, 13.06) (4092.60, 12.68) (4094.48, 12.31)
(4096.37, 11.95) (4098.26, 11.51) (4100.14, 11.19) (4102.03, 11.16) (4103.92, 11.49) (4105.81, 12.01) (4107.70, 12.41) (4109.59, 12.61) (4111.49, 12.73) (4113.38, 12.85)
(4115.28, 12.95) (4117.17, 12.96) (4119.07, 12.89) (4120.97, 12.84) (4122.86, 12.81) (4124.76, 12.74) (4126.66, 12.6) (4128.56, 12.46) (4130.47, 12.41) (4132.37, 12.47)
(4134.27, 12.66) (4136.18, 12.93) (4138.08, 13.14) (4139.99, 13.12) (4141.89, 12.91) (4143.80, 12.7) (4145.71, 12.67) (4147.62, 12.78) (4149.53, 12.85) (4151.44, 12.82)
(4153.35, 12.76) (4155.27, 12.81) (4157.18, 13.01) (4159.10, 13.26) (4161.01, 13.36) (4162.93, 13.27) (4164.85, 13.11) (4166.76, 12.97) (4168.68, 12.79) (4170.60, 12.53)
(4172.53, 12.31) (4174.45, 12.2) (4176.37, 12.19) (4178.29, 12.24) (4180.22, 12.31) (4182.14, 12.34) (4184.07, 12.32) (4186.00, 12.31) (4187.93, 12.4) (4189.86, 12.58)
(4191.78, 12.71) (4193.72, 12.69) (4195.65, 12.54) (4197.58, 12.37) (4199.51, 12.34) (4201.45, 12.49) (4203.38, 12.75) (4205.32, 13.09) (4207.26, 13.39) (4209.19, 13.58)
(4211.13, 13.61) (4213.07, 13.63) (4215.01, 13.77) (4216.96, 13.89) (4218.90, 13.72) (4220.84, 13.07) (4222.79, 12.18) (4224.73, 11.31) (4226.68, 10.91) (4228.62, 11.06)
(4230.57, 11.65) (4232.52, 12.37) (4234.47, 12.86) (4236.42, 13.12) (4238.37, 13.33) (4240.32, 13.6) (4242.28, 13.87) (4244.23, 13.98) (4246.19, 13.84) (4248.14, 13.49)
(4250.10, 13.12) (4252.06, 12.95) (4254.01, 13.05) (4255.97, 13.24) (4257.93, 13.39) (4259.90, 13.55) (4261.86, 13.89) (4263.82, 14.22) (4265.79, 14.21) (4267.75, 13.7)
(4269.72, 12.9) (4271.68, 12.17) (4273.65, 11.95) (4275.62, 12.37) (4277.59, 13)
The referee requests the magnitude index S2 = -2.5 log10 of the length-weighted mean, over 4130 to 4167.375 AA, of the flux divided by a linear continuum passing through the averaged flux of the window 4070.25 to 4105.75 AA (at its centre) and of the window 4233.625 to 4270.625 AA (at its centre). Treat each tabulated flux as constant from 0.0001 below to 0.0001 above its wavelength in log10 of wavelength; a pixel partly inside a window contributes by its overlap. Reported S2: -0.02 mag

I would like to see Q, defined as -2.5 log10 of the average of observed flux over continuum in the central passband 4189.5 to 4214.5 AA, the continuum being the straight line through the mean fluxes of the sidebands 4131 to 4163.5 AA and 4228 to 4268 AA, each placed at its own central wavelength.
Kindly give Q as 0.01 mag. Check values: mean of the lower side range 12.9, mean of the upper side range 13.3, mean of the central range 12.9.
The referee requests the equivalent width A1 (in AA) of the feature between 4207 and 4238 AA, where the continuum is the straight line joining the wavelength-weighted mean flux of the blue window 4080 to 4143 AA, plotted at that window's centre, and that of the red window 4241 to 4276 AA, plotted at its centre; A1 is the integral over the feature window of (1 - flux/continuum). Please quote 0.9 AA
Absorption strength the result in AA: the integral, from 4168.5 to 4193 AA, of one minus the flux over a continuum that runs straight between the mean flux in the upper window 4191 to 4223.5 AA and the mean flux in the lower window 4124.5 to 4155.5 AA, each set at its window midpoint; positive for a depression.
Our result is 1.03 AA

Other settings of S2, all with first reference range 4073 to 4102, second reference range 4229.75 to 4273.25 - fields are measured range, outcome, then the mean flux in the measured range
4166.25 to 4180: 0.03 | 12.4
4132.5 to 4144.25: -0.02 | 12.9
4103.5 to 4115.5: 0.00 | 12.4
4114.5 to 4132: -0.02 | 12.7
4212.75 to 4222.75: -0.03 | 13.5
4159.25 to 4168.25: -0.03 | 13.2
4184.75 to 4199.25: 0.04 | 12.5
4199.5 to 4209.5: 0.00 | 13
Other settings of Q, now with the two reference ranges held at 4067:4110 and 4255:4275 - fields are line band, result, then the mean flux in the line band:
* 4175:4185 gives 0.04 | 12.3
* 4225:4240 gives 0.08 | 12.2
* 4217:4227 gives 0.05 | 12.5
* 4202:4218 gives -0.04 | 13.4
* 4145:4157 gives -0.02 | 12.8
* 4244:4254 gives -0.02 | 13.4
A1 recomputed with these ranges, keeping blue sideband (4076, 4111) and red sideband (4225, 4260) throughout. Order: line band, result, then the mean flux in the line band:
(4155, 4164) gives -0.4 AA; 13.2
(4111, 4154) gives -1.1 AA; 12.8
